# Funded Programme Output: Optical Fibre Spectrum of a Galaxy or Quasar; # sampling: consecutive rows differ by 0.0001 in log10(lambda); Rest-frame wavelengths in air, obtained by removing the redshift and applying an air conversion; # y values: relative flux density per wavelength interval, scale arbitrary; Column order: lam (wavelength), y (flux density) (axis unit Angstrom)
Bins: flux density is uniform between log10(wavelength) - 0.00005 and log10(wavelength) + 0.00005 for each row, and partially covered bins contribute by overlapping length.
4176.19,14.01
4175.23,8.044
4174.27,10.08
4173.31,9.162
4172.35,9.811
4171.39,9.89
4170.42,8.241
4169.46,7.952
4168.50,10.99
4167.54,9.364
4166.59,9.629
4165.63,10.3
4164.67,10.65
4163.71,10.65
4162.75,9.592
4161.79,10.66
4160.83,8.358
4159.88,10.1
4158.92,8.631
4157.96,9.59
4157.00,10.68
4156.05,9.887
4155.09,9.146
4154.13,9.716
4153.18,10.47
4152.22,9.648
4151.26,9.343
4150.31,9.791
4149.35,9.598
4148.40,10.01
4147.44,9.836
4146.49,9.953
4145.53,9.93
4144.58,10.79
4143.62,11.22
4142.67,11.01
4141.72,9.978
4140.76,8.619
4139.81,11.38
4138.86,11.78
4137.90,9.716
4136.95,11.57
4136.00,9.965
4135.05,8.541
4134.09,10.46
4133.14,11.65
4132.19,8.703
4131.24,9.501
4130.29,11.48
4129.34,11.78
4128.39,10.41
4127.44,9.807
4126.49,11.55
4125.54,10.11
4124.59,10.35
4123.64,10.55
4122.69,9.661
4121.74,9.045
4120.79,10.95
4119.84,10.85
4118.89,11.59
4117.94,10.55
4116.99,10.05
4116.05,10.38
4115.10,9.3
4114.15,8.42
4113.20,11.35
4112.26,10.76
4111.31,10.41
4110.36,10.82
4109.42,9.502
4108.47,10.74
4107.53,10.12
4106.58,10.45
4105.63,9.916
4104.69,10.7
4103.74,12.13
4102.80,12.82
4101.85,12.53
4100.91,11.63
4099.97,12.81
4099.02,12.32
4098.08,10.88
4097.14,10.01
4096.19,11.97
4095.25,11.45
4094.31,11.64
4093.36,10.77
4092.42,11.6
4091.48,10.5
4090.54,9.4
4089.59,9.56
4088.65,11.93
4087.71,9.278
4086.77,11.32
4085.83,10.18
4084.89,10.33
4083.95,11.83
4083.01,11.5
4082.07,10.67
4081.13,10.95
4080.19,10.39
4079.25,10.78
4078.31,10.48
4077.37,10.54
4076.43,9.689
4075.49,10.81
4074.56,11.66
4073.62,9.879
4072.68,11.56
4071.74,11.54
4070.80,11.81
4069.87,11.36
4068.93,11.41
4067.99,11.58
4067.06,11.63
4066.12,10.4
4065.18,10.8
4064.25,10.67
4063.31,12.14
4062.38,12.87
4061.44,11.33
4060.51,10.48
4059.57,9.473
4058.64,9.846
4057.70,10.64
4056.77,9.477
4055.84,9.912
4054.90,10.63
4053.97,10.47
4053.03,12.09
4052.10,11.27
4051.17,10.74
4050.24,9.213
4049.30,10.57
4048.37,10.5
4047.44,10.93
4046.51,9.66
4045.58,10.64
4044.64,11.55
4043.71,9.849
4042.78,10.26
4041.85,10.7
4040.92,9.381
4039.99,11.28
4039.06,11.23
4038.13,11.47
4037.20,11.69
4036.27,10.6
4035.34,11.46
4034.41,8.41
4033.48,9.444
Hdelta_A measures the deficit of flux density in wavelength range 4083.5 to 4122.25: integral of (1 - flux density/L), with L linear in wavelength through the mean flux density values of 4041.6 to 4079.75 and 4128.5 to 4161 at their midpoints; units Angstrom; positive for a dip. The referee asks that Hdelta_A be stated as -1.33 Angstrom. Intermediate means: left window 10.8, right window 10.1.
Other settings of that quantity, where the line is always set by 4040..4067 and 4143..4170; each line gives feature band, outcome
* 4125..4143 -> -0.7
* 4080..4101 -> -1.3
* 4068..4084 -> -0.8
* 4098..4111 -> -1.3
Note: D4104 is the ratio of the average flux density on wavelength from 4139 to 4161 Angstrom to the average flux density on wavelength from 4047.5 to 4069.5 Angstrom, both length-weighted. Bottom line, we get 0.9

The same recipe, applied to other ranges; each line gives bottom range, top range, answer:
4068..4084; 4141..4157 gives 0.91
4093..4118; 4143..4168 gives 0.91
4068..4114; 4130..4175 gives 0.91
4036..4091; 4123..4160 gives 0.95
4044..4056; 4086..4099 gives 1.02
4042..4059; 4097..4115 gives 1.05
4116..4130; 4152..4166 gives 0.94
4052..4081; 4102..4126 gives 0.96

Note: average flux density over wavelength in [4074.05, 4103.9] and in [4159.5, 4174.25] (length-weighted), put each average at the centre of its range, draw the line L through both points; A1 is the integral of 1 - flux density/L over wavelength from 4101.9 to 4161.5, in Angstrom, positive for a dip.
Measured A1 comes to 0.2 Angstrom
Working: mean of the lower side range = 11.1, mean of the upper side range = 9.7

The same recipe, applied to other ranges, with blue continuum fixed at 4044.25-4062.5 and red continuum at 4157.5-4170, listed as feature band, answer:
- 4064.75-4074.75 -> -0.76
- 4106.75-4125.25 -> -0.36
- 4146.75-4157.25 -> 0.00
